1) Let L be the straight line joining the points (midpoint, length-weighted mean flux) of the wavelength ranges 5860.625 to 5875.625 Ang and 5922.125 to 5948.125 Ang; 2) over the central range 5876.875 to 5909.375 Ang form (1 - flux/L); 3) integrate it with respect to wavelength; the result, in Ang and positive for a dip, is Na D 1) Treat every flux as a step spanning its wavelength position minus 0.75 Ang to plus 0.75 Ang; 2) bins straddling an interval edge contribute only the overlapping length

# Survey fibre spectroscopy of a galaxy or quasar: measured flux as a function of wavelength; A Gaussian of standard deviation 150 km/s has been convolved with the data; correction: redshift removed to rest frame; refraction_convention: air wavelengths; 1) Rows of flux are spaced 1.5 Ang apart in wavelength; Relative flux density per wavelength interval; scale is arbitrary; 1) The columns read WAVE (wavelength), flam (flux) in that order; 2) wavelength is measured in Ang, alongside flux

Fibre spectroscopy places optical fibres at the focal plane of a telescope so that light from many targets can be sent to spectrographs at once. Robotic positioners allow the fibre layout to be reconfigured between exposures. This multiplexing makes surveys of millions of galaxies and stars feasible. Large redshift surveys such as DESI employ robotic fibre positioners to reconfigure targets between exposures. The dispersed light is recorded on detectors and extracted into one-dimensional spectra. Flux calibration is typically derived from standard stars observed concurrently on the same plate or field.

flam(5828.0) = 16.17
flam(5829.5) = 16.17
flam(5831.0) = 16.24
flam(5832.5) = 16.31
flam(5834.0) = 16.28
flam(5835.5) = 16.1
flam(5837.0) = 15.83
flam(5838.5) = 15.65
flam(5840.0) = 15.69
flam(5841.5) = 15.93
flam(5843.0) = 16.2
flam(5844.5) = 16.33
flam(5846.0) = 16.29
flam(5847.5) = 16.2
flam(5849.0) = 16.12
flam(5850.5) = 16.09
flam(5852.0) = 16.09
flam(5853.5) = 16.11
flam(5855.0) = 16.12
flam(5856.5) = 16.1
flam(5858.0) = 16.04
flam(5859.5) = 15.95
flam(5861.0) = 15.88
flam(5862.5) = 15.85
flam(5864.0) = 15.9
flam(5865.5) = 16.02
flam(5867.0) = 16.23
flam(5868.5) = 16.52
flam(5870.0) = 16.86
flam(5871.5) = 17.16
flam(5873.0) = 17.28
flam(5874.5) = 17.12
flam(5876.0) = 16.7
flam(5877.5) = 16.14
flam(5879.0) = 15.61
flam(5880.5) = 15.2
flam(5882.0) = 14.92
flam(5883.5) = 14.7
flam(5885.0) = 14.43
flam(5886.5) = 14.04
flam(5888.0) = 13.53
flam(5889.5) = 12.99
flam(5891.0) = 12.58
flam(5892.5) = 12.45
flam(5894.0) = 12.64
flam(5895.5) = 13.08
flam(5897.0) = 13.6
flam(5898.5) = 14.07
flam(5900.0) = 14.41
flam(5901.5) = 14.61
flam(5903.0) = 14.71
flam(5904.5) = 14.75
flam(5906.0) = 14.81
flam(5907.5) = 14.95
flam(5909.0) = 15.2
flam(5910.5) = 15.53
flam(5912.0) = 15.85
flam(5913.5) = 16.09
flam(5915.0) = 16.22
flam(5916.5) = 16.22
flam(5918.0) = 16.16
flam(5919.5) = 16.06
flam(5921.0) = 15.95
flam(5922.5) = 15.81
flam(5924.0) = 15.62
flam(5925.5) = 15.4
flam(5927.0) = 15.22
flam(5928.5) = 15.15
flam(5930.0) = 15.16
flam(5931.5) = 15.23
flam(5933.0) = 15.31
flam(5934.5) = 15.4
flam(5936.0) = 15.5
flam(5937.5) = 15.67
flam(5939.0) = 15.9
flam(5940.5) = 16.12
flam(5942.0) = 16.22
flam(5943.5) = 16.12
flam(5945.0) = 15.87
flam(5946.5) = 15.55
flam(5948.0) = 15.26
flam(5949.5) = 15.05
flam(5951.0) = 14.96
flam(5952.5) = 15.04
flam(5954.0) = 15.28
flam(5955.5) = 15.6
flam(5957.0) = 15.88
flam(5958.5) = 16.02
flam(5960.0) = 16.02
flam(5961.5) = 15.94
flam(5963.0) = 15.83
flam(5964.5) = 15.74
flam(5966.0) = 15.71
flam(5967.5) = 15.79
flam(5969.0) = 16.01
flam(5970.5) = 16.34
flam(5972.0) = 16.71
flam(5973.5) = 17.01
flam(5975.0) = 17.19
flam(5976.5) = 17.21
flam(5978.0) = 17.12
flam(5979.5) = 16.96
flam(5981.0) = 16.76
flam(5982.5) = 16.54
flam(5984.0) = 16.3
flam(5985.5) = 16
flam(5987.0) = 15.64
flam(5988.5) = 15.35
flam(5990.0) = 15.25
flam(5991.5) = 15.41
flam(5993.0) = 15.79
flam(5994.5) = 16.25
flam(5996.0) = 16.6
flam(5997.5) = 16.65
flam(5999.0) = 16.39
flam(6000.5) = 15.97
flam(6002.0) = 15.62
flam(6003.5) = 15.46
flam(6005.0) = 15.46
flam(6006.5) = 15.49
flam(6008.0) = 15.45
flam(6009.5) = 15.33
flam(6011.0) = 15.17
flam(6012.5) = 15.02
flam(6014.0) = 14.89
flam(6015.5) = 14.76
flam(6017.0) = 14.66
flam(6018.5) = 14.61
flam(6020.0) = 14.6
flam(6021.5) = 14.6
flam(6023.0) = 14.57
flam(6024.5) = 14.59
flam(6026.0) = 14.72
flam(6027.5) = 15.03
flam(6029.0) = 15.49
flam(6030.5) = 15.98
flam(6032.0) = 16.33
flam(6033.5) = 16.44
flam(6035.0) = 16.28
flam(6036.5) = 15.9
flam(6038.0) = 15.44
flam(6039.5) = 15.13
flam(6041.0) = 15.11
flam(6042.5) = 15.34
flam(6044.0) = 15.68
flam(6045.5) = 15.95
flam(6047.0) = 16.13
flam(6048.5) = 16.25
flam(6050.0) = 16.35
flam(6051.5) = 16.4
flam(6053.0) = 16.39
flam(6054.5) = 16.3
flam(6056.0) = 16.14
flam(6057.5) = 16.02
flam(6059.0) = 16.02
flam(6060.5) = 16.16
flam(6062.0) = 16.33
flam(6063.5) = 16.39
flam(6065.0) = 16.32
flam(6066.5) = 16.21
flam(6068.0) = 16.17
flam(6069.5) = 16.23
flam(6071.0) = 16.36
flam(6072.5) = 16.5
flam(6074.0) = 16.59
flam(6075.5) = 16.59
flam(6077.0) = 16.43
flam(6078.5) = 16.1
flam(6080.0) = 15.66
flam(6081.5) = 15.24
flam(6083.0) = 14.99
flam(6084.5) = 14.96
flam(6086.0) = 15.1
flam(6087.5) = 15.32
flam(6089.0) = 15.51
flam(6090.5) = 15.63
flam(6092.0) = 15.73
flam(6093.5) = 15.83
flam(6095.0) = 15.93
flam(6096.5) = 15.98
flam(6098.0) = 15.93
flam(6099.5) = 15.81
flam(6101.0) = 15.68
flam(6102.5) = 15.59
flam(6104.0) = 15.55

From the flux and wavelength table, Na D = 3.9 Ang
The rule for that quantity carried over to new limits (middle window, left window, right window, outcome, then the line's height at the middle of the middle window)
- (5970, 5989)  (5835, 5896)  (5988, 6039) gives -1.3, 15.5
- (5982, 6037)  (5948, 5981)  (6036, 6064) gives 1.7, 16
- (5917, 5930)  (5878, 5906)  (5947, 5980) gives -0.6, 14.9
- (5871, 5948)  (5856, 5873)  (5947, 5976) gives 4.3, 16.1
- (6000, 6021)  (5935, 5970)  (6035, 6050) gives 0.7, 15.7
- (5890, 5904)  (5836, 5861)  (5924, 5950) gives 1.9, 15.8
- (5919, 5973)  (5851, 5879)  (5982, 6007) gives 1.2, 16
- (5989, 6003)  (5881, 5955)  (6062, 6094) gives -0.5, 15.4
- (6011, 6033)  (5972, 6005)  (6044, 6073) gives 1.7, 16.2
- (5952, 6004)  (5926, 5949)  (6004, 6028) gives -2.9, 15.2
